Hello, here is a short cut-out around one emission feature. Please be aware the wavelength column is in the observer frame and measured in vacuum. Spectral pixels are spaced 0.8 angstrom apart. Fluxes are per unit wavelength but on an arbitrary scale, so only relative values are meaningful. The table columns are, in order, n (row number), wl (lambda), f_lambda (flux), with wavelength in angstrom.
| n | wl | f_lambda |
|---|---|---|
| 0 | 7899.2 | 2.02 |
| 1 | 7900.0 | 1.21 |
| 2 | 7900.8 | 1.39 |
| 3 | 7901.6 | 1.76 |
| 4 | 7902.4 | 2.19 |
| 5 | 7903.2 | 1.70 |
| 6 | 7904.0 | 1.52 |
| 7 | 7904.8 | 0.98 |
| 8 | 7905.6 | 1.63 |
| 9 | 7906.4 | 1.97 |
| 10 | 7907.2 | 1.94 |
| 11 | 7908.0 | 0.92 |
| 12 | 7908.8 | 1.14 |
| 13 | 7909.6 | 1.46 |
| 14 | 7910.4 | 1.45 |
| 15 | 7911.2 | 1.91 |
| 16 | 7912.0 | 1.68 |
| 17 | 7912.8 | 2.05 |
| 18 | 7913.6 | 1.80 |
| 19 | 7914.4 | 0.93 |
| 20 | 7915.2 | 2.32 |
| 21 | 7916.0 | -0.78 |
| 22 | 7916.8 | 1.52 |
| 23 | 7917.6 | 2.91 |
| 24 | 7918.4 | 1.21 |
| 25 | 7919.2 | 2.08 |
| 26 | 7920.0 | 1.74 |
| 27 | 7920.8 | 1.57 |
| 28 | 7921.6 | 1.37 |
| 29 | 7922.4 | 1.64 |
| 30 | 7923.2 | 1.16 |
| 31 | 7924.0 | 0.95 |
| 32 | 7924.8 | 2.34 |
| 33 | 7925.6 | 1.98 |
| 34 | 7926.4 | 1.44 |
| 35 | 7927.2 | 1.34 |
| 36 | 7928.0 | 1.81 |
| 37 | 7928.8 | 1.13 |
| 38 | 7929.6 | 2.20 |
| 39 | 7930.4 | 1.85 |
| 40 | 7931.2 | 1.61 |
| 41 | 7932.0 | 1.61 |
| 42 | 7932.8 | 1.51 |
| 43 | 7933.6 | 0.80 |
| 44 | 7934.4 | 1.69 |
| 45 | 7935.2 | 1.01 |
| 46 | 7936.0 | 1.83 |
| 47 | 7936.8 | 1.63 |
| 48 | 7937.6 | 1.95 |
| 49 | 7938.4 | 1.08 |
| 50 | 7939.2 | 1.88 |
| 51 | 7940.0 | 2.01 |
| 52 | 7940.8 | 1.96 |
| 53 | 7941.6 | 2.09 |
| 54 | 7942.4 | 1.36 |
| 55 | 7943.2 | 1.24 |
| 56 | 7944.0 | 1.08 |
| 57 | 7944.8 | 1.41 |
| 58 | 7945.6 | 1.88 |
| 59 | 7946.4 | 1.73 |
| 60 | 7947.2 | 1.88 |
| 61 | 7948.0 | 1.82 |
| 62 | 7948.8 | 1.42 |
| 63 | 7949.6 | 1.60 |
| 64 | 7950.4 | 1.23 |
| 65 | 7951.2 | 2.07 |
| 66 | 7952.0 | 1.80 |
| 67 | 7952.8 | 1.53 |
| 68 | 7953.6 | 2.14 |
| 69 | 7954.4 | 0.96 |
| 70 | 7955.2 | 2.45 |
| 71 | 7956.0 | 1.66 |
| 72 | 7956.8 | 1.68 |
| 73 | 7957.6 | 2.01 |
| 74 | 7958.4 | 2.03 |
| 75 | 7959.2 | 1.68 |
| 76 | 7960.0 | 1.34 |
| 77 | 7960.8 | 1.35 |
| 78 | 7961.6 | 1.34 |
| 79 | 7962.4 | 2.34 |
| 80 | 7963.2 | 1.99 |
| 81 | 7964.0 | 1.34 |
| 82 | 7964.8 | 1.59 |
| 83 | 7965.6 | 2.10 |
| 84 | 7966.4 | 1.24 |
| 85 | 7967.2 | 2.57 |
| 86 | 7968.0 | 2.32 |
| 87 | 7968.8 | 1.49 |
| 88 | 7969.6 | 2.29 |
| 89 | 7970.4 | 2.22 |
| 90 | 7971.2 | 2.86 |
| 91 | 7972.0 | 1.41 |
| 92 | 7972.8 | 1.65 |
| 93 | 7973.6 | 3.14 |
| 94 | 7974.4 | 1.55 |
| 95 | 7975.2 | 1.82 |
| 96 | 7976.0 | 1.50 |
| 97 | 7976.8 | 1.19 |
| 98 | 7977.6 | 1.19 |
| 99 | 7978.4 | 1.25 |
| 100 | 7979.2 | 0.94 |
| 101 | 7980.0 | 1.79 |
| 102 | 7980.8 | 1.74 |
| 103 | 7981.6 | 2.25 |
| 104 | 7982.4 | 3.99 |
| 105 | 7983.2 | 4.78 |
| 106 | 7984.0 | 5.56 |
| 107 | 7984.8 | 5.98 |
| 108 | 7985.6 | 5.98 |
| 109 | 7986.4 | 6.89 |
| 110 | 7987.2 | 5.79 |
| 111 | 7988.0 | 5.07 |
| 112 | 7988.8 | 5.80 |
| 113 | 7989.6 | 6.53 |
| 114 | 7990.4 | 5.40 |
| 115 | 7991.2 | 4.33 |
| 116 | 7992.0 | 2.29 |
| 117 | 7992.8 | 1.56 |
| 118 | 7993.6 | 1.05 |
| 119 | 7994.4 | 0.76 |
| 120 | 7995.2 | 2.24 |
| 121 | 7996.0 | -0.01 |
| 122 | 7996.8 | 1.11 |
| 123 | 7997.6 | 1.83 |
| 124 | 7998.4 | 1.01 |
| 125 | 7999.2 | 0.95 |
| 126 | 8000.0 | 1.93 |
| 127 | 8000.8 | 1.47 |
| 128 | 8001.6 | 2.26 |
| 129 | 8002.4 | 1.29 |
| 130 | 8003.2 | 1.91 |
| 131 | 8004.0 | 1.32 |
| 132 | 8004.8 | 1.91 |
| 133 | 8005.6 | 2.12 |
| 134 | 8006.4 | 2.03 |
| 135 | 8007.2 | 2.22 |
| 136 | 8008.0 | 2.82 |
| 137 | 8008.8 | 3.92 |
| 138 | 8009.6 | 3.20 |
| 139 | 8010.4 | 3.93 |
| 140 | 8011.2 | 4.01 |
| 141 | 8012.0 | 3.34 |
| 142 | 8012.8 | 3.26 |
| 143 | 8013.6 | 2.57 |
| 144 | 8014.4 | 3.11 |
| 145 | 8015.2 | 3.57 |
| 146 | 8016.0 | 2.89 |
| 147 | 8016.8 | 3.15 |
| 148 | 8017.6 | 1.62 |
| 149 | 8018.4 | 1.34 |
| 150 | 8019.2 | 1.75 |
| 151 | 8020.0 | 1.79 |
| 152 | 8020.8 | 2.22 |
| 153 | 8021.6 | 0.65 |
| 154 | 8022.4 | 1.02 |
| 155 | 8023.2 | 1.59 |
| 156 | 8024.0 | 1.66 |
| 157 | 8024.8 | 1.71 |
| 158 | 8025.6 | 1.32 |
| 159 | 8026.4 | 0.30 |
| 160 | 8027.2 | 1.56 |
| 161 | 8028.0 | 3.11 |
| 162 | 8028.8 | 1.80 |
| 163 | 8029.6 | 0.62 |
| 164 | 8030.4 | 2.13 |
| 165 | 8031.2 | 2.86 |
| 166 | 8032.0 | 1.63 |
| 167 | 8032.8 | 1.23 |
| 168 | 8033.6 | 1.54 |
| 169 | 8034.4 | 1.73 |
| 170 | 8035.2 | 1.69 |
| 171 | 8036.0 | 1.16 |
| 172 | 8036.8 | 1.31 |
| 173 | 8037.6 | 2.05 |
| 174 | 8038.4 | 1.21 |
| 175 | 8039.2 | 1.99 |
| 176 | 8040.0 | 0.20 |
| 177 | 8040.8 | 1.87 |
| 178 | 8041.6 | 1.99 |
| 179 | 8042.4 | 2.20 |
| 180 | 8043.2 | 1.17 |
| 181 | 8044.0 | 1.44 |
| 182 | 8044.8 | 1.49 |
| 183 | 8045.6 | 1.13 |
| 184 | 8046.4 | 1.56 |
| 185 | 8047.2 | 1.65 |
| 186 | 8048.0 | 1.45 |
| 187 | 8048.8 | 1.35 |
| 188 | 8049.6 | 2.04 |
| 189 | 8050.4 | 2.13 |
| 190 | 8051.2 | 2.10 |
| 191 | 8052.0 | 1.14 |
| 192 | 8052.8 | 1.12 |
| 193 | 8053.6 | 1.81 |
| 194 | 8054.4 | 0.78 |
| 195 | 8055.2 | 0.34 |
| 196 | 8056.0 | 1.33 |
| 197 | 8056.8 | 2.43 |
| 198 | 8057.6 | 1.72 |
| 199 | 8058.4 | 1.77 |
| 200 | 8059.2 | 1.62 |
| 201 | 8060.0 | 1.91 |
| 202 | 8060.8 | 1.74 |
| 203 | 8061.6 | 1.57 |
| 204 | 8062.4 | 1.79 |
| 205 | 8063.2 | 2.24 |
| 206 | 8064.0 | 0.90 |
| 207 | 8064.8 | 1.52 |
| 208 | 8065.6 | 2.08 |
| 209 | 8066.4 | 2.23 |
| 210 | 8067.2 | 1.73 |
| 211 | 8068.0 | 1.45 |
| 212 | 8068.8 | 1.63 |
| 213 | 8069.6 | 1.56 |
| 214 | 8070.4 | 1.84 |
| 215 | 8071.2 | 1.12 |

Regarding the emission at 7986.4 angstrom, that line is Halpha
